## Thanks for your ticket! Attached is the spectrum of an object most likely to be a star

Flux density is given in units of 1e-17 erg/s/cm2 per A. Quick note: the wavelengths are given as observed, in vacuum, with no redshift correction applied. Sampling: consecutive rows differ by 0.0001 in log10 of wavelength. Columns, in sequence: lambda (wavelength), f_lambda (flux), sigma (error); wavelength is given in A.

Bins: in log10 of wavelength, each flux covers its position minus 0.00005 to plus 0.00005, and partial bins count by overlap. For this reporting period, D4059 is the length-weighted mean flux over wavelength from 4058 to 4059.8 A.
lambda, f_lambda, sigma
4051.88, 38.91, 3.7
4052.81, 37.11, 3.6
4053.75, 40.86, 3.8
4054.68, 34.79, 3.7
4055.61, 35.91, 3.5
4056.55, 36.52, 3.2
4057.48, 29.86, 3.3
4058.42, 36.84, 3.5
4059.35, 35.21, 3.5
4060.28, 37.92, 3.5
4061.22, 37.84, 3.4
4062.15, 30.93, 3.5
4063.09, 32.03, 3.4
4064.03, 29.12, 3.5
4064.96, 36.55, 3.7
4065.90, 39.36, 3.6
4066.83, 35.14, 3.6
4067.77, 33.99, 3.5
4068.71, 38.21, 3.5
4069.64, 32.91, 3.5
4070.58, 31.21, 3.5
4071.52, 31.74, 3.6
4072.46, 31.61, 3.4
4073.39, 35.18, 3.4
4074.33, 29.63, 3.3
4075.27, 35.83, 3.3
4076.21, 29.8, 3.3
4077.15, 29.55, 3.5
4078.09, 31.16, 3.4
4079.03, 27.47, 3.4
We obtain 36.1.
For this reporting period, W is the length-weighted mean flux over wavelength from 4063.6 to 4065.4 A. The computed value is 33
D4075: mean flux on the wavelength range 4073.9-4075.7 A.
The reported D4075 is 32.7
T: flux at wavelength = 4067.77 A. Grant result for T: 33.99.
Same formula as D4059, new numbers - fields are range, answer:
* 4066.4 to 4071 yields 34.3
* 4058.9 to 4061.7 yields 37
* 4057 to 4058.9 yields 33.5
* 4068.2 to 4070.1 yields 35.6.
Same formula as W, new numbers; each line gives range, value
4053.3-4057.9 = 35.7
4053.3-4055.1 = 37.9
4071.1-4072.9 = 31.6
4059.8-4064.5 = 33.6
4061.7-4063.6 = 31.3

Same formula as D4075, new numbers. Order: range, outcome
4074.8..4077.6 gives 31.7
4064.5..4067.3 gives 37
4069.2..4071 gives 32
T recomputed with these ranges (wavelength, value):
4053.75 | 40.86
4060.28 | 37.92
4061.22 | 37.84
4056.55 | 36.52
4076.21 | 29.8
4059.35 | 35.21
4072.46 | 31.61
